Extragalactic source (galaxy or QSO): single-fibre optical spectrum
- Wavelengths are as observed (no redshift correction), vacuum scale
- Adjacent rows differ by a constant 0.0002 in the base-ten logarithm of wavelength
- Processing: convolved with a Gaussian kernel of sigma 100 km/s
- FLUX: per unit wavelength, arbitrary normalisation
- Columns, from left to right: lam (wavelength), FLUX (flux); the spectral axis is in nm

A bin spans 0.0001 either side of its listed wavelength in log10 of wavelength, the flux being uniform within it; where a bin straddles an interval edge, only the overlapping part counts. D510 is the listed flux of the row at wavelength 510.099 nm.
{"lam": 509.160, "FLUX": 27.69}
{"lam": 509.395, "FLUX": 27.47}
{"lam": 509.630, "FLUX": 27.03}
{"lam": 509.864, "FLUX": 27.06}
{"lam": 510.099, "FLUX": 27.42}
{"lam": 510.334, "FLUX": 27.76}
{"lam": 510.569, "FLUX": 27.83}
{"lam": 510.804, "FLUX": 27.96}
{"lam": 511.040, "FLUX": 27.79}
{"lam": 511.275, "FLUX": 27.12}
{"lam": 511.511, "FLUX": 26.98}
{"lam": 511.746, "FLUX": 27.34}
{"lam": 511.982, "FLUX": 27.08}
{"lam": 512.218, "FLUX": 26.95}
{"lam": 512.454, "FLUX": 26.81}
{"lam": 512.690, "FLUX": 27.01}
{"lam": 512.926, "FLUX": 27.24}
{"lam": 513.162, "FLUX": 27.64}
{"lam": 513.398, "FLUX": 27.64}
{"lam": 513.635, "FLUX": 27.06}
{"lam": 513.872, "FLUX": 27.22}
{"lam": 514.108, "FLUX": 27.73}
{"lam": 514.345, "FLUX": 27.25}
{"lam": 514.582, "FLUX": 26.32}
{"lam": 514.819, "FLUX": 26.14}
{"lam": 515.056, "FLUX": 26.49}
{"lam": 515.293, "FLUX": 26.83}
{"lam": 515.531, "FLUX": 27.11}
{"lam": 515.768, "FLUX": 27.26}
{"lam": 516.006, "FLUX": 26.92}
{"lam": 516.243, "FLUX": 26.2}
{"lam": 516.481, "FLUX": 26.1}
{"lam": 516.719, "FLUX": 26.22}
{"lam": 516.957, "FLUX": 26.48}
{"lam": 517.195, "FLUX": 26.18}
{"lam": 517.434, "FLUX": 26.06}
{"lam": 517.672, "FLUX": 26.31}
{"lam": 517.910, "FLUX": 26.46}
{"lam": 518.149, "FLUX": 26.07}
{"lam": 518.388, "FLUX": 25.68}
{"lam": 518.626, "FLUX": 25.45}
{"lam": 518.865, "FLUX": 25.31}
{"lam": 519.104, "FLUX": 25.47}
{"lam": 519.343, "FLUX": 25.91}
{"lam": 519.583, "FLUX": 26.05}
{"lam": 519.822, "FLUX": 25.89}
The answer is 27.42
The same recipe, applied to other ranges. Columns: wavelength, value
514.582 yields 26.32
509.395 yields 27.47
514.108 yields 27.73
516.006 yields 26.92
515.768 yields 27.26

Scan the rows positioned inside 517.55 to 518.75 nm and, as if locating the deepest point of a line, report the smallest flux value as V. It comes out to 25.45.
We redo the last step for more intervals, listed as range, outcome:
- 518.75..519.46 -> 25.31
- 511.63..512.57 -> 26.81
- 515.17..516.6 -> 26.1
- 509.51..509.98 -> 27.03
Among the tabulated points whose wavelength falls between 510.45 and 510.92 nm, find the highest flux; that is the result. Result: 27.96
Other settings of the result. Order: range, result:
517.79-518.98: 26.46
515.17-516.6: 27.26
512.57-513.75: 27.64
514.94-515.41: 26.83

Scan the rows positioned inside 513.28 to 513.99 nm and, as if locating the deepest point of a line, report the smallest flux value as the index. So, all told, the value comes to 27.06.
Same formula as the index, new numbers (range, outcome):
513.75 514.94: 26.14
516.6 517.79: 26.06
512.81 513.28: 27.24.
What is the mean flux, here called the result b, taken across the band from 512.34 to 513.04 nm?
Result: 27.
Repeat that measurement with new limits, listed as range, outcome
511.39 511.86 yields 27.2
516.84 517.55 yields 26.2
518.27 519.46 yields 25.6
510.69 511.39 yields 27.6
